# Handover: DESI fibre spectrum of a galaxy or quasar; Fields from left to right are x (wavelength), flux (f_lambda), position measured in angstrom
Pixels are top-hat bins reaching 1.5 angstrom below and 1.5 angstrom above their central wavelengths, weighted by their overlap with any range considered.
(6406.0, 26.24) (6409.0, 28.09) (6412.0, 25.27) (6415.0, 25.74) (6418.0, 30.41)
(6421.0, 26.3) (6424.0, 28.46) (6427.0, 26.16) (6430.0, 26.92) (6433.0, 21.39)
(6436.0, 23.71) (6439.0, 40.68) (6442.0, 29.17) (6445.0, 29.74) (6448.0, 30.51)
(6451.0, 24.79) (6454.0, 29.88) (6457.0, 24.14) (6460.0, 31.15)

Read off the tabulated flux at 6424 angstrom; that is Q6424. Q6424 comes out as 28.46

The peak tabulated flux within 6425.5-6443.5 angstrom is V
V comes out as 40.68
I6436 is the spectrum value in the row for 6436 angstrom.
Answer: 23.71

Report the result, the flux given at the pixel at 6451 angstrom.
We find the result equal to 24.79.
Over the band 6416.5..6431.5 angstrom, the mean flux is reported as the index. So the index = 27.6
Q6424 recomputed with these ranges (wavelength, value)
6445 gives 29.74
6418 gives 30.41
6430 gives 26.92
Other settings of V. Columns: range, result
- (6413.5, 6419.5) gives 30.41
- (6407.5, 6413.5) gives 28.09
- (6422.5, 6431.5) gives 28.46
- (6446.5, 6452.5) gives 30.51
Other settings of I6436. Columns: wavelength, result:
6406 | 26.24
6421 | 26.3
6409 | 28.09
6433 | 21.39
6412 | 25.27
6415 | 25.74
